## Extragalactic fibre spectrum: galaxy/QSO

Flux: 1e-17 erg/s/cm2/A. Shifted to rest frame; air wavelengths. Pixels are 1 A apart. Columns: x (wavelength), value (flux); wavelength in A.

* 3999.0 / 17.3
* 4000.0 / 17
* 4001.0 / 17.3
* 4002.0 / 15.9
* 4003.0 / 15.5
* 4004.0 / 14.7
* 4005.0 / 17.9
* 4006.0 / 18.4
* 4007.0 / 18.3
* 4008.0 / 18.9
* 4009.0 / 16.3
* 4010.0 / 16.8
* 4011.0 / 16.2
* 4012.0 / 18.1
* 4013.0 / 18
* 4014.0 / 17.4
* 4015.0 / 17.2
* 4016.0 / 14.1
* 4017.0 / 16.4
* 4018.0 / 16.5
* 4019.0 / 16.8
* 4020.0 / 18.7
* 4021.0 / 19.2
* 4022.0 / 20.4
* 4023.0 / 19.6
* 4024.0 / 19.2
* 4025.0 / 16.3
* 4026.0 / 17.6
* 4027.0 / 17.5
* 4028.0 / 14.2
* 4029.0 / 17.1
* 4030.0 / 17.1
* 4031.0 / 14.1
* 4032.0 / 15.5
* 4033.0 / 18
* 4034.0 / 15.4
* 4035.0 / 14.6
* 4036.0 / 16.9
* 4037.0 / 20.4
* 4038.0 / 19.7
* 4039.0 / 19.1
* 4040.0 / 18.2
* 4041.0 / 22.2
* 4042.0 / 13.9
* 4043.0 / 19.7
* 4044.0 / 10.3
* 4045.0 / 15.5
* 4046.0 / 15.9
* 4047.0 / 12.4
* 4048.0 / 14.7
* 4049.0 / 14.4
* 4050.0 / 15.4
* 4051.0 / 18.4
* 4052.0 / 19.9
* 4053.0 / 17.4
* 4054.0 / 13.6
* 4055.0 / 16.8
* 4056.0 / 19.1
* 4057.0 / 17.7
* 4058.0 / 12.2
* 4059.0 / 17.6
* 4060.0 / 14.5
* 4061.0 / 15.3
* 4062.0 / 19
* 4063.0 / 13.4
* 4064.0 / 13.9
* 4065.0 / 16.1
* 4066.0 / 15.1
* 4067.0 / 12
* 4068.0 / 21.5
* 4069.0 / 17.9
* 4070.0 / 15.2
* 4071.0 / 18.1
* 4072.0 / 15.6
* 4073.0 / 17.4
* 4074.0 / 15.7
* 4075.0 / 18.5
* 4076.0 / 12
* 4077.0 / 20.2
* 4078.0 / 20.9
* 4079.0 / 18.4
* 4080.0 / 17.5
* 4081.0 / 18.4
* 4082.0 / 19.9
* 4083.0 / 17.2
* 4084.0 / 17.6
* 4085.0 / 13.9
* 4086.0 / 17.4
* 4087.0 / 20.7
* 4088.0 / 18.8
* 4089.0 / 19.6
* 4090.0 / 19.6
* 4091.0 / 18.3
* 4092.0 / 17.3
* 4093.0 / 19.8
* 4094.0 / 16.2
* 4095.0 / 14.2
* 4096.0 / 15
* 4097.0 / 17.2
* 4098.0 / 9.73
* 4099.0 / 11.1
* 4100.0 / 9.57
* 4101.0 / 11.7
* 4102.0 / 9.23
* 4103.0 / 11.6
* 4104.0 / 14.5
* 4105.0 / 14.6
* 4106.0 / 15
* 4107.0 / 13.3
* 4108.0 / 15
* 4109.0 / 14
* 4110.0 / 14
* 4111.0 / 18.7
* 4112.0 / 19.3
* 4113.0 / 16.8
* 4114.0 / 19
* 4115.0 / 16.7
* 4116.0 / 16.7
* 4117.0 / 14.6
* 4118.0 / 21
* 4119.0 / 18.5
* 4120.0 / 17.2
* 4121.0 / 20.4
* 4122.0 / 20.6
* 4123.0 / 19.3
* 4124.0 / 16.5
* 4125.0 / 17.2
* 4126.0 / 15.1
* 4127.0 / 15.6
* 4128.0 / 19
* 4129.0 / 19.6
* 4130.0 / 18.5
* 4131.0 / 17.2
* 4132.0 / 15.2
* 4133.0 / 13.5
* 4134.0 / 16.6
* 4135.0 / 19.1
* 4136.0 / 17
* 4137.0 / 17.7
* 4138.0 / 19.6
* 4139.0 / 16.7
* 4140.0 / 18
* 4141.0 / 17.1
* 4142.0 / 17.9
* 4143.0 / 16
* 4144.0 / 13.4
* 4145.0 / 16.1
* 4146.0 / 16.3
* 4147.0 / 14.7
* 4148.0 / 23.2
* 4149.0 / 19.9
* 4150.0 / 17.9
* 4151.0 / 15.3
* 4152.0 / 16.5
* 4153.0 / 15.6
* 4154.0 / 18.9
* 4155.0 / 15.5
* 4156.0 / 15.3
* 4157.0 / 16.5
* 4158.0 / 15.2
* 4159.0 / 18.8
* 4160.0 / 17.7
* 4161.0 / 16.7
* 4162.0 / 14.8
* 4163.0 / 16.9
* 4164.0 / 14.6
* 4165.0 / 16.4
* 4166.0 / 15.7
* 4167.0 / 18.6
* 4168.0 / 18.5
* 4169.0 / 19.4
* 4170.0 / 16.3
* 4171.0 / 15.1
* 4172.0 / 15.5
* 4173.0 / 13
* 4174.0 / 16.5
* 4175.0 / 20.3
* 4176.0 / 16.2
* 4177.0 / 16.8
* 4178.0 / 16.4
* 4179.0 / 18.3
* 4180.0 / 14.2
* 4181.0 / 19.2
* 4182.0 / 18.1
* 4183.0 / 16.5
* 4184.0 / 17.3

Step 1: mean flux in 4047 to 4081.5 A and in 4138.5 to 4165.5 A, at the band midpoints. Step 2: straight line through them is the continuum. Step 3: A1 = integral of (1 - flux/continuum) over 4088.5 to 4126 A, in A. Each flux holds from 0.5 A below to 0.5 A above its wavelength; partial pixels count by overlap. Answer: 1.4 A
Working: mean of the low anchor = 16.5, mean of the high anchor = 16.7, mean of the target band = 16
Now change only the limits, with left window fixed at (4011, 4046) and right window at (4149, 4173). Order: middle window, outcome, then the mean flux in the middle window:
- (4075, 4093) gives -1.3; 18.2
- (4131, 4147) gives 0.0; 16.6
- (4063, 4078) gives 0.5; 16.4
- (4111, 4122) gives -0.9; 18.2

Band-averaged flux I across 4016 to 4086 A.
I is 16.8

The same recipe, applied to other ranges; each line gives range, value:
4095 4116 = 14.4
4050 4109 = 16.1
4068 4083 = 17.7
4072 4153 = 16.7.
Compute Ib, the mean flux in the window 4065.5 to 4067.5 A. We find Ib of 13.6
